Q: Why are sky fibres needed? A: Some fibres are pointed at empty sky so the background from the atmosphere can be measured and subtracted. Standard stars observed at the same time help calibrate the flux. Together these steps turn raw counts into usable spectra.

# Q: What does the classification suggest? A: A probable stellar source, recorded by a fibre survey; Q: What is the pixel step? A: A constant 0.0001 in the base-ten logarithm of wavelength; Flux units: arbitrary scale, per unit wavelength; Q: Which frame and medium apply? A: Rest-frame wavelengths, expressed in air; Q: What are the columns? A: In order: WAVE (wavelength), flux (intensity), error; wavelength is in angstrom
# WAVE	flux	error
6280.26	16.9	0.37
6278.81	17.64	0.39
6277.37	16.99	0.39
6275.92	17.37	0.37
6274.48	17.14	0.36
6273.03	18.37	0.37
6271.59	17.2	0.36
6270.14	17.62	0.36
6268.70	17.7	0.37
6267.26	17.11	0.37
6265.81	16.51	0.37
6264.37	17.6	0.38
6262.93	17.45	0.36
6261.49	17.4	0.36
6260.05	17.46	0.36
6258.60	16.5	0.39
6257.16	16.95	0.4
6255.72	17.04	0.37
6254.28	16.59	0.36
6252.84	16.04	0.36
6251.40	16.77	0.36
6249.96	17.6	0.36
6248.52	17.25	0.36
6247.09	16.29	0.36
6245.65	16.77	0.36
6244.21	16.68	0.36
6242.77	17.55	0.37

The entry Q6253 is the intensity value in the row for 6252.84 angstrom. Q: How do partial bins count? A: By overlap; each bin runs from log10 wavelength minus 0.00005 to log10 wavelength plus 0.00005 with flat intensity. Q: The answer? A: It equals 16.04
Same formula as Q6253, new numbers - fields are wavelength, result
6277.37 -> 16.99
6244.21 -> 16.68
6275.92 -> 17.37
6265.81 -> 16.51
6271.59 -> 17.2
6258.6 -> 16.5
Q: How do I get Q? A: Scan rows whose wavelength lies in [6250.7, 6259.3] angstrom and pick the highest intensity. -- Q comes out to 17.04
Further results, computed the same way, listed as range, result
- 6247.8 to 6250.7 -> 17.6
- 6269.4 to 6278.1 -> 18.37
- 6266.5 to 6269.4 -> 17.7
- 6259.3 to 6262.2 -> 17.46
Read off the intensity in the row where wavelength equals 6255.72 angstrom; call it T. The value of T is 17.04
